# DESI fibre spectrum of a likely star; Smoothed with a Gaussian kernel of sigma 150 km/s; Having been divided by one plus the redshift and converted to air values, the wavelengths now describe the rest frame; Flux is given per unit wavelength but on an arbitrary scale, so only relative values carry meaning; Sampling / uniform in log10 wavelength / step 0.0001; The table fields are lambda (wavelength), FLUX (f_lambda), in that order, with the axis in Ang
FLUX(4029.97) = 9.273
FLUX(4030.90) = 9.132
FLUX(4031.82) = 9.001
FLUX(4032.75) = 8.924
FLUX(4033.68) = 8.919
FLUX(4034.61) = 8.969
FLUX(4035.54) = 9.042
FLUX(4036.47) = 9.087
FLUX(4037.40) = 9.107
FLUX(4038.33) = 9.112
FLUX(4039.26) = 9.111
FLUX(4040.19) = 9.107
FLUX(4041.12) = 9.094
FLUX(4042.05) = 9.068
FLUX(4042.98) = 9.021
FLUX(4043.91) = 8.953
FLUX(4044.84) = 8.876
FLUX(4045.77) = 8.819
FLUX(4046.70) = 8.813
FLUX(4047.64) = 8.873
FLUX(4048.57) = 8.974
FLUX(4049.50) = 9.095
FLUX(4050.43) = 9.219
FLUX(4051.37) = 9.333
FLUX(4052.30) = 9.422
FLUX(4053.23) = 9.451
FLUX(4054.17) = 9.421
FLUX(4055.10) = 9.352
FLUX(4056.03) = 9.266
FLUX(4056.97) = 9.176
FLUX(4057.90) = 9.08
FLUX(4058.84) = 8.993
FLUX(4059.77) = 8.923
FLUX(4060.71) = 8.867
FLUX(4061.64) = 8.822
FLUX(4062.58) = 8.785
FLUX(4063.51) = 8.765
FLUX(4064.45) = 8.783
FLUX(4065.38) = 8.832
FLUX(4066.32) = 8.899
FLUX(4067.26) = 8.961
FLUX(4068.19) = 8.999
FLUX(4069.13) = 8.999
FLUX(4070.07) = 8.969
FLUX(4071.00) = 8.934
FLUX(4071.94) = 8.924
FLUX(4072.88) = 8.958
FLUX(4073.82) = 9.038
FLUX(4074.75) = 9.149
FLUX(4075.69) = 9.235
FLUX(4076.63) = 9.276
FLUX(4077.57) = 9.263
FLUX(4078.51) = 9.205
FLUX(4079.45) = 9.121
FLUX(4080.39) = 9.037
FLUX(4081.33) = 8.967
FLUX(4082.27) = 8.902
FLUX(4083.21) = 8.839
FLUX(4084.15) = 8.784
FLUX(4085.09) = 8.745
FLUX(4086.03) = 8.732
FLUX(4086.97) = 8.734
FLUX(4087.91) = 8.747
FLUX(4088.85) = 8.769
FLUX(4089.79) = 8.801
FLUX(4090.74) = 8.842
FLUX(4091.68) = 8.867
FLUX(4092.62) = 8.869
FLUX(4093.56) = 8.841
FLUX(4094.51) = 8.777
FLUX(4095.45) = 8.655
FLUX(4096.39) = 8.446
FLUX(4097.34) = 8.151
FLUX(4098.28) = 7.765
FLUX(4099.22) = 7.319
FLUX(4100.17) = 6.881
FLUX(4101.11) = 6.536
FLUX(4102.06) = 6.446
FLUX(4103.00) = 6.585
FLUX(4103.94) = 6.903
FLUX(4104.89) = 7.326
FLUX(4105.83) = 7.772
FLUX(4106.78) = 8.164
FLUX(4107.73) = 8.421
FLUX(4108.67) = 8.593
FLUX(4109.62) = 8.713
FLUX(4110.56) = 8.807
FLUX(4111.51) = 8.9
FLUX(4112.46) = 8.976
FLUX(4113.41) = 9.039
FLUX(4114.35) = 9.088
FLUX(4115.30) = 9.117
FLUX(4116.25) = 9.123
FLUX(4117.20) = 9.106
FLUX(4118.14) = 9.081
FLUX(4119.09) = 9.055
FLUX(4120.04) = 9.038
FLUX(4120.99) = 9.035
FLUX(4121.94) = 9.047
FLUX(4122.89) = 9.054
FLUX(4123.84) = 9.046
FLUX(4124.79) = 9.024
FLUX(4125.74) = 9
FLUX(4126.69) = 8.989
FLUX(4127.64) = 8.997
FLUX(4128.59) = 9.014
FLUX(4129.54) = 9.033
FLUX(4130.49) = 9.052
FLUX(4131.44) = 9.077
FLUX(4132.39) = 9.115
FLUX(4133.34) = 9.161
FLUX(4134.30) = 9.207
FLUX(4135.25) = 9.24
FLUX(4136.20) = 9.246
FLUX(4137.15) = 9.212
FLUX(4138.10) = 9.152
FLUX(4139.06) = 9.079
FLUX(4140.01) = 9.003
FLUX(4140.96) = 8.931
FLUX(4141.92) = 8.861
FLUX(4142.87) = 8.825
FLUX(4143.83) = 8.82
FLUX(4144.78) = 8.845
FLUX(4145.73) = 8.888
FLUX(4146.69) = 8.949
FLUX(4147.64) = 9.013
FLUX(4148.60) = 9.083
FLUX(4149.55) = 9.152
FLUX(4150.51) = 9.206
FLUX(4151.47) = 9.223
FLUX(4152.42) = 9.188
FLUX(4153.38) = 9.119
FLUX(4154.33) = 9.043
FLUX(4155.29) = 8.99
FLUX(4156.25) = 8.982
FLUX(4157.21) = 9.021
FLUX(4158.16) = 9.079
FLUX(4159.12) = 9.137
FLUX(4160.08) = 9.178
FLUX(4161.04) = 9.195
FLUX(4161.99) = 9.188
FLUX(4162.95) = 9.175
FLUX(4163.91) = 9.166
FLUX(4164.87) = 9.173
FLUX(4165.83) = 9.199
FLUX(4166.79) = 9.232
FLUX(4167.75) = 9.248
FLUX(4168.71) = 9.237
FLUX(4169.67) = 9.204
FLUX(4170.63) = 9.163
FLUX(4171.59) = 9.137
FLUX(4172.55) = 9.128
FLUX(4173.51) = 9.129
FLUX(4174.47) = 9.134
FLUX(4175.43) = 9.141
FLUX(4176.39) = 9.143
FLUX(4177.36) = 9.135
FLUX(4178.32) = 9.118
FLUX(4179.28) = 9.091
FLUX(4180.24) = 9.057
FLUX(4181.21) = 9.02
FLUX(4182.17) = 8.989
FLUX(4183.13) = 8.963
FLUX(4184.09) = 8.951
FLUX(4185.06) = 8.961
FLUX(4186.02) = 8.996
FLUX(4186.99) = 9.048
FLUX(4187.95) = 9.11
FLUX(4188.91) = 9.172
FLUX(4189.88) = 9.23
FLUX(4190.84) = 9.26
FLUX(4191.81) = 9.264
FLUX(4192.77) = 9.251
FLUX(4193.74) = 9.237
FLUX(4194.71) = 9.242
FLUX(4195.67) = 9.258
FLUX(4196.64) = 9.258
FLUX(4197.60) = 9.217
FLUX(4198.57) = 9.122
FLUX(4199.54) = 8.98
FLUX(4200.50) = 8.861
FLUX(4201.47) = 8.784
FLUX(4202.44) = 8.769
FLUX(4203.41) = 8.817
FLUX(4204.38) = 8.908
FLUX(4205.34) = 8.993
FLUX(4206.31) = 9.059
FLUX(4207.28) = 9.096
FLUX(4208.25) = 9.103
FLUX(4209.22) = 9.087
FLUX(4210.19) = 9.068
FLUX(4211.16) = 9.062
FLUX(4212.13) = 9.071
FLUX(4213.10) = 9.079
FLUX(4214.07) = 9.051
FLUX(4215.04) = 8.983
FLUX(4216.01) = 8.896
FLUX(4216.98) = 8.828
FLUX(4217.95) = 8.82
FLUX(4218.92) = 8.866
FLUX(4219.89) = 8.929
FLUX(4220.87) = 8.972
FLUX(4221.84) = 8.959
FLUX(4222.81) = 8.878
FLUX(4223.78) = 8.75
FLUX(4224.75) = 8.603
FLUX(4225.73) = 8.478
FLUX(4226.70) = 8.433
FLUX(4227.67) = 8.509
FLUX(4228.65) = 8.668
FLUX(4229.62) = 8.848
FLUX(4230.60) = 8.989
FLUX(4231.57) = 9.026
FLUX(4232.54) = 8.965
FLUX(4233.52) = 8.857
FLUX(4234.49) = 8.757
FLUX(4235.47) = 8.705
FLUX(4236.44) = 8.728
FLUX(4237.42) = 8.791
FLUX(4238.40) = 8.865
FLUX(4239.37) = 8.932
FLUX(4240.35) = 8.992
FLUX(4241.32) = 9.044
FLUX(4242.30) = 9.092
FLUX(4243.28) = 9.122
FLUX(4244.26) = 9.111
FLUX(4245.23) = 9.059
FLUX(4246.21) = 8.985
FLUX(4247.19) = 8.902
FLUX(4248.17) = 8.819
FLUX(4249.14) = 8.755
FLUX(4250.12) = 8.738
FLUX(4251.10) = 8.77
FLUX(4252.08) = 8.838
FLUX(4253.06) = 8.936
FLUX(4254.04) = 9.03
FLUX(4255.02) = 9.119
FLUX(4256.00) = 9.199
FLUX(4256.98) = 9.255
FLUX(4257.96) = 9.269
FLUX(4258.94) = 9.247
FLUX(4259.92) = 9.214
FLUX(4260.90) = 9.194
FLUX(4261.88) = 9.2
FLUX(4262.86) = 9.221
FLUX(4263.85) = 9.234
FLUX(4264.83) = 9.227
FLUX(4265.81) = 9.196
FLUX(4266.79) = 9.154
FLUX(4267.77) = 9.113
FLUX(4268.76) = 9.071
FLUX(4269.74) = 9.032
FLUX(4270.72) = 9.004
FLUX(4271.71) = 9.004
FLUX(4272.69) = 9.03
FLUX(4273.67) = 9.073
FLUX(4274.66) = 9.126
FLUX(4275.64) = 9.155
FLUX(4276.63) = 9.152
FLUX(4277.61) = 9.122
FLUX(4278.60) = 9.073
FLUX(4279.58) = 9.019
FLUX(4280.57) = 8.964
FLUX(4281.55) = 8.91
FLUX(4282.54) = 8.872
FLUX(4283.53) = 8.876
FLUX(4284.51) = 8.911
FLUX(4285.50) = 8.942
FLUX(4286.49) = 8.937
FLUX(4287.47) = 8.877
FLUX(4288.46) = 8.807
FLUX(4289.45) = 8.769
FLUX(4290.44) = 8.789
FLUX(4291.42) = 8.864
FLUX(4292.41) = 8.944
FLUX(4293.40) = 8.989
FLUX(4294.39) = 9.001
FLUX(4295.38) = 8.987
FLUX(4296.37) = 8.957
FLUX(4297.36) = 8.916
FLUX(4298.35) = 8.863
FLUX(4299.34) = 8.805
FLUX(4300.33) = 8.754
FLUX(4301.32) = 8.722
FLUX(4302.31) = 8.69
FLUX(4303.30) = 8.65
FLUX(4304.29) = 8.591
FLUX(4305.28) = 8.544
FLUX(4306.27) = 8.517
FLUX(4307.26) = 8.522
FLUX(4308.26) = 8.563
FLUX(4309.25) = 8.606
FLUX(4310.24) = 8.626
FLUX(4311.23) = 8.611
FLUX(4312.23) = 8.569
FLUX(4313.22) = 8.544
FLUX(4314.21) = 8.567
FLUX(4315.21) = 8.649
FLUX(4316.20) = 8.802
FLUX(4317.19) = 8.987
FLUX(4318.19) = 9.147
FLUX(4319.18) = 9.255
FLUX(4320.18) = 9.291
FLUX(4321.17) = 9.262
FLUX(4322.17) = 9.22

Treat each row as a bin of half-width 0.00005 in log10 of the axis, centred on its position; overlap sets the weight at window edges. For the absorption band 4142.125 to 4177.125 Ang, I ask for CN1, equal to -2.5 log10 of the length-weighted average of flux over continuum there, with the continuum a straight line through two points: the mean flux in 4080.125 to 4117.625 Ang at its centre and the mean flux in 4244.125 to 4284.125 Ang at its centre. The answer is -0.06 mag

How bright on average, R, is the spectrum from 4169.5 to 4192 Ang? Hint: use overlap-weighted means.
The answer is 9.1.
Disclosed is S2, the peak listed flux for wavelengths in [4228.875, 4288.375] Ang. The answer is 9.269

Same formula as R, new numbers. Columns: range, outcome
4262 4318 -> 8.89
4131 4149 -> 9.04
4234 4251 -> 8.9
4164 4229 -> 9.02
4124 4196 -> 9.1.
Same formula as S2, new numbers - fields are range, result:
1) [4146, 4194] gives 9.264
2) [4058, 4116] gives 9.276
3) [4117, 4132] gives 9.106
